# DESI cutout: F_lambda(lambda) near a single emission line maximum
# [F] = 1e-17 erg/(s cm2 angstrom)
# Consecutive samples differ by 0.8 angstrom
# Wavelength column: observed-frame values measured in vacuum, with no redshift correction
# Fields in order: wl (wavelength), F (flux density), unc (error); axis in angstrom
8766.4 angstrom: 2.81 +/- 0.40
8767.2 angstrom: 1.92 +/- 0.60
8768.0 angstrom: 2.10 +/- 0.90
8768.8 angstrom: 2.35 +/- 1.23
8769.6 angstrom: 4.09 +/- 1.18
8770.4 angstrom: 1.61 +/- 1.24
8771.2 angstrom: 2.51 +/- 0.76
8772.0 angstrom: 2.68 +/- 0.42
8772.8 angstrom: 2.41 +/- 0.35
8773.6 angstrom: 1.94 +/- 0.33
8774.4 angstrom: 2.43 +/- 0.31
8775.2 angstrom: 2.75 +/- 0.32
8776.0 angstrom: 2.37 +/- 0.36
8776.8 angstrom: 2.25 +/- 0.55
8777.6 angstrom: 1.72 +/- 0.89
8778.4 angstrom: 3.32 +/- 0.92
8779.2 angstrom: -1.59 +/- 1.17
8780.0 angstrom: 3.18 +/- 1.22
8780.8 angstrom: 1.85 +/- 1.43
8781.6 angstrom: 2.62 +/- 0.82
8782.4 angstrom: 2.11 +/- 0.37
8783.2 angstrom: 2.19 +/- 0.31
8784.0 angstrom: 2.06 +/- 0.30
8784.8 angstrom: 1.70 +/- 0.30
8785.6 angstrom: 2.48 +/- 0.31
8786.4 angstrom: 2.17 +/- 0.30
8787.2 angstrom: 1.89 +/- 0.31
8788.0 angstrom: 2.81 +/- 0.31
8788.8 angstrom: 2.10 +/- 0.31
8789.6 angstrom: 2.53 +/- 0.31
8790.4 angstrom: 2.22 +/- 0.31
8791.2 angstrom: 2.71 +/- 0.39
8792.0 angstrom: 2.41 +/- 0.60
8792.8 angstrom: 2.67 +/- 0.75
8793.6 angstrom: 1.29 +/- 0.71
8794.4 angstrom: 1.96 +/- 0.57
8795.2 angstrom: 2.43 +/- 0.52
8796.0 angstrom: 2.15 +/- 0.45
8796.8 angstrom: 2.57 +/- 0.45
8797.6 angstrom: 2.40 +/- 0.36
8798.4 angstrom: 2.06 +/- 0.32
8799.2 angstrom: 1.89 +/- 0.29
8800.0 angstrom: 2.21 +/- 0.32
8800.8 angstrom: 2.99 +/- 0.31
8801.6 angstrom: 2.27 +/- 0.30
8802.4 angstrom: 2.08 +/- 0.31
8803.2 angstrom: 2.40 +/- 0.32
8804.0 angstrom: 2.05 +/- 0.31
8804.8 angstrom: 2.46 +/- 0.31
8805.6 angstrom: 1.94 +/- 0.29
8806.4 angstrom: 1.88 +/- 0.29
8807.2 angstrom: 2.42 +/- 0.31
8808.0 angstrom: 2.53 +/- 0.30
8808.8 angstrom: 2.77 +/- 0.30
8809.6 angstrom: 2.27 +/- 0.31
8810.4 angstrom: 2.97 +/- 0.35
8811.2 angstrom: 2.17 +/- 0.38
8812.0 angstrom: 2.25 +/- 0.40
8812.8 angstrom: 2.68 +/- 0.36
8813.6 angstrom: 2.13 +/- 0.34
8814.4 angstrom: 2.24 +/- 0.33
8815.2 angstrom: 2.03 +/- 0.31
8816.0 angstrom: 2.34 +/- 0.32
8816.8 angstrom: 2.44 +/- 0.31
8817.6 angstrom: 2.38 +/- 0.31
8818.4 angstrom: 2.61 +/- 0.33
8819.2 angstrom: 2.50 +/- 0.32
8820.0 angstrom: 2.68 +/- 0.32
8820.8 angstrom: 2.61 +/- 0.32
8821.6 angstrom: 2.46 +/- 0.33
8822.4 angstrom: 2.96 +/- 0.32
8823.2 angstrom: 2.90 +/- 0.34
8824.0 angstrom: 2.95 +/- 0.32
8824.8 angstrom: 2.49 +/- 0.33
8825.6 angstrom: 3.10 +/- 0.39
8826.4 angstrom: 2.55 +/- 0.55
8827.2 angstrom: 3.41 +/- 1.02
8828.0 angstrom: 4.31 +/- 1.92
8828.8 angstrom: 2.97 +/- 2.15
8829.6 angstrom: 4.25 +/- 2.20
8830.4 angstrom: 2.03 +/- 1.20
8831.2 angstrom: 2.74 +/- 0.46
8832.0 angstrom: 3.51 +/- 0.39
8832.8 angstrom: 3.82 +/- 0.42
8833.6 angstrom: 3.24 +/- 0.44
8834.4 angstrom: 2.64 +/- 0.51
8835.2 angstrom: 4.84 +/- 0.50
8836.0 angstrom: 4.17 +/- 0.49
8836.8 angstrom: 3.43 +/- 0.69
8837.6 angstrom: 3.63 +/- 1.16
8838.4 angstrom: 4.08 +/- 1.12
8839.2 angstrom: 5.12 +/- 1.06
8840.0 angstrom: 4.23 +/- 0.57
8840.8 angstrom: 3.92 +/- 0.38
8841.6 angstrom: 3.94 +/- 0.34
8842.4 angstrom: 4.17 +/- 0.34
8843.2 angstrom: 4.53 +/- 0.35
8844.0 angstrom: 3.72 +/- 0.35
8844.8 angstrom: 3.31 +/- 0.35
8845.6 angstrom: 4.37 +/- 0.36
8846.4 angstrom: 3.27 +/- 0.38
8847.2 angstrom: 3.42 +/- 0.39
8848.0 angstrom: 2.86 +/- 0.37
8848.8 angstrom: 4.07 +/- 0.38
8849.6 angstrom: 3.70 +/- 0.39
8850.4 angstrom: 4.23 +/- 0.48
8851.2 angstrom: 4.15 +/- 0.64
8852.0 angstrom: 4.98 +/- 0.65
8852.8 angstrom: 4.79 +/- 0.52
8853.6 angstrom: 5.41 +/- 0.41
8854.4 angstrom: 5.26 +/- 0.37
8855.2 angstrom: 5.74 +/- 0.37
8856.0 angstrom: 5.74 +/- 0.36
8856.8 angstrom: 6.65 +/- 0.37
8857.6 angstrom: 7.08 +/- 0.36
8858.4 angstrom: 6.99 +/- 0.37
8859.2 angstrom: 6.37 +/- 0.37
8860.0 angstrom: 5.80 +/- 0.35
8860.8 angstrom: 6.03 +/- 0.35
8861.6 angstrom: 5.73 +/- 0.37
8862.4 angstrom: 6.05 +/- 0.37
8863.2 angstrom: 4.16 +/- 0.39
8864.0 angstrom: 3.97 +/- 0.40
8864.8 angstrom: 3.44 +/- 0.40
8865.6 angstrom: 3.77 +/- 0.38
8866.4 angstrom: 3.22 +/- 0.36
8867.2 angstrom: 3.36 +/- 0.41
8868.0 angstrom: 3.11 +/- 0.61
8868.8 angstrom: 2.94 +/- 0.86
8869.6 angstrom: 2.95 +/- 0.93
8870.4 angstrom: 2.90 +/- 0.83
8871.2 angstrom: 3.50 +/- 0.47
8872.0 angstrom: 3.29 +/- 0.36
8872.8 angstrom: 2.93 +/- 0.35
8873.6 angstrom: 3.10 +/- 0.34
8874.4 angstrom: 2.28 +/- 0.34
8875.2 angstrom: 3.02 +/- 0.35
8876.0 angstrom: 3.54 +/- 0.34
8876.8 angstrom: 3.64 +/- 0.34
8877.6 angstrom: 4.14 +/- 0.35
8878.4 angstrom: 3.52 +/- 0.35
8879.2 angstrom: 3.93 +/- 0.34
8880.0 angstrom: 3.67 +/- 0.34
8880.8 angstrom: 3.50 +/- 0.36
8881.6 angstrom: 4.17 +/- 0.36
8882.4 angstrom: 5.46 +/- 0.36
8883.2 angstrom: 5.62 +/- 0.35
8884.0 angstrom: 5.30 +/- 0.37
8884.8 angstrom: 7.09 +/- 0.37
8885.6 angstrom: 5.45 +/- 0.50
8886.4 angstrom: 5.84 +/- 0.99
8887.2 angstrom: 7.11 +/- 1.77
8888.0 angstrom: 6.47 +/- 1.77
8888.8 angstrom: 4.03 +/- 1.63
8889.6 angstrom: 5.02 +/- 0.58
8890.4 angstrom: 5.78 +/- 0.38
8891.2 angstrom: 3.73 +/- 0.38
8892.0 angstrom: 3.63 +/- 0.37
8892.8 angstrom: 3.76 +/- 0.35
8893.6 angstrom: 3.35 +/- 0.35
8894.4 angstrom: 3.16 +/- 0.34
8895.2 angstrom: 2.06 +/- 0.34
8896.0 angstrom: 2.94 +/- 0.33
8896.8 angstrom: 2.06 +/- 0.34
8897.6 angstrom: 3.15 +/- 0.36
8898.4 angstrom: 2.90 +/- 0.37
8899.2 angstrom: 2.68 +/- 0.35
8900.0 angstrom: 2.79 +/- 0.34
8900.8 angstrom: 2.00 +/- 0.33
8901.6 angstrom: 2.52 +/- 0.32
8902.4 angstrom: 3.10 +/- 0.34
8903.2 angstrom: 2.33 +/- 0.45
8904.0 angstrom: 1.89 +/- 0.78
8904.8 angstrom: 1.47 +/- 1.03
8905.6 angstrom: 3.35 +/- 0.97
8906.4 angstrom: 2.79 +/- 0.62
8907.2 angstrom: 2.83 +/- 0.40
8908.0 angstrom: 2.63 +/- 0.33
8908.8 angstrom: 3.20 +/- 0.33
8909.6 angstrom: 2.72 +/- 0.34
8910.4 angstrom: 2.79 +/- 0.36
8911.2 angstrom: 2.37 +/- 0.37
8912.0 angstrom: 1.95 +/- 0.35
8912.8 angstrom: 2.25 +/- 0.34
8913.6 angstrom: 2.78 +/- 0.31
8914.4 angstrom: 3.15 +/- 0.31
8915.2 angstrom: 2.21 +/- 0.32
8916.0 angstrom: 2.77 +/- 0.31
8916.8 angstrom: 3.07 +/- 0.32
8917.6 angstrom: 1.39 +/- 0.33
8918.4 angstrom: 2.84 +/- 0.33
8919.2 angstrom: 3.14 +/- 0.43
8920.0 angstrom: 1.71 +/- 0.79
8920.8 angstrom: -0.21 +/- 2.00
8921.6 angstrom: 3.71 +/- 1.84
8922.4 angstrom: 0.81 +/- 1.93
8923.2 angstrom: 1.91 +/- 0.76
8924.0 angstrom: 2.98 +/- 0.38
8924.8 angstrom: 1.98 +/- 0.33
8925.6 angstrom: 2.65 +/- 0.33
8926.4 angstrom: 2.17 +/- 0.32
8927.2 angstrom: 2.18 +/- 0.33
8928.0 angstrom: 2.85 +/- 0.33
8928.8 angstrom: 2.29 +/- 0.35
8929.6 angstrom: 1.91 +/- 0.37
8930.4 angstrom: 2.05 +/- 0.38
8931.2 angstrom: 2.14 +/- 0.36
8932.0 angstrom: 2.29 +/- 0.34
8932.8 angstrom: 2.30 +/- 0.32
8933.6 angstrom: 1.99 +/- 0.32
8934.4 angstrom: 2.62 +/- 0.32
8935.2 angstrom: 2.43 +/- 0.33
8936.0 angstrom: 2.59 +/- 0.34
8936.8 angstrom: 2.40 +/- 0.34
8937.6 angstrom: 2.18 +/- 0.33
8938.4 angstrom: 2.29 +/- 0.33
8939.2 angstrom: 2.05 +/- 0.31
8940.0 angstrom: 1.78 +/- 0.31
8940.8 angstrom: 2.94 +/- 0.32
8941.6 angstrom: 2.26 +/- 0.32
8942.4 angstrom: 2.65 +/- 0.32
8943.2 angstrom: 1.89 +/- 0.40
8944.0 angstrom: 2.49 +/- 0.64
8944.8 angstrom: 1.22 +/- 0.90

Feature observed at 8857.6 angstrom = Halpha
